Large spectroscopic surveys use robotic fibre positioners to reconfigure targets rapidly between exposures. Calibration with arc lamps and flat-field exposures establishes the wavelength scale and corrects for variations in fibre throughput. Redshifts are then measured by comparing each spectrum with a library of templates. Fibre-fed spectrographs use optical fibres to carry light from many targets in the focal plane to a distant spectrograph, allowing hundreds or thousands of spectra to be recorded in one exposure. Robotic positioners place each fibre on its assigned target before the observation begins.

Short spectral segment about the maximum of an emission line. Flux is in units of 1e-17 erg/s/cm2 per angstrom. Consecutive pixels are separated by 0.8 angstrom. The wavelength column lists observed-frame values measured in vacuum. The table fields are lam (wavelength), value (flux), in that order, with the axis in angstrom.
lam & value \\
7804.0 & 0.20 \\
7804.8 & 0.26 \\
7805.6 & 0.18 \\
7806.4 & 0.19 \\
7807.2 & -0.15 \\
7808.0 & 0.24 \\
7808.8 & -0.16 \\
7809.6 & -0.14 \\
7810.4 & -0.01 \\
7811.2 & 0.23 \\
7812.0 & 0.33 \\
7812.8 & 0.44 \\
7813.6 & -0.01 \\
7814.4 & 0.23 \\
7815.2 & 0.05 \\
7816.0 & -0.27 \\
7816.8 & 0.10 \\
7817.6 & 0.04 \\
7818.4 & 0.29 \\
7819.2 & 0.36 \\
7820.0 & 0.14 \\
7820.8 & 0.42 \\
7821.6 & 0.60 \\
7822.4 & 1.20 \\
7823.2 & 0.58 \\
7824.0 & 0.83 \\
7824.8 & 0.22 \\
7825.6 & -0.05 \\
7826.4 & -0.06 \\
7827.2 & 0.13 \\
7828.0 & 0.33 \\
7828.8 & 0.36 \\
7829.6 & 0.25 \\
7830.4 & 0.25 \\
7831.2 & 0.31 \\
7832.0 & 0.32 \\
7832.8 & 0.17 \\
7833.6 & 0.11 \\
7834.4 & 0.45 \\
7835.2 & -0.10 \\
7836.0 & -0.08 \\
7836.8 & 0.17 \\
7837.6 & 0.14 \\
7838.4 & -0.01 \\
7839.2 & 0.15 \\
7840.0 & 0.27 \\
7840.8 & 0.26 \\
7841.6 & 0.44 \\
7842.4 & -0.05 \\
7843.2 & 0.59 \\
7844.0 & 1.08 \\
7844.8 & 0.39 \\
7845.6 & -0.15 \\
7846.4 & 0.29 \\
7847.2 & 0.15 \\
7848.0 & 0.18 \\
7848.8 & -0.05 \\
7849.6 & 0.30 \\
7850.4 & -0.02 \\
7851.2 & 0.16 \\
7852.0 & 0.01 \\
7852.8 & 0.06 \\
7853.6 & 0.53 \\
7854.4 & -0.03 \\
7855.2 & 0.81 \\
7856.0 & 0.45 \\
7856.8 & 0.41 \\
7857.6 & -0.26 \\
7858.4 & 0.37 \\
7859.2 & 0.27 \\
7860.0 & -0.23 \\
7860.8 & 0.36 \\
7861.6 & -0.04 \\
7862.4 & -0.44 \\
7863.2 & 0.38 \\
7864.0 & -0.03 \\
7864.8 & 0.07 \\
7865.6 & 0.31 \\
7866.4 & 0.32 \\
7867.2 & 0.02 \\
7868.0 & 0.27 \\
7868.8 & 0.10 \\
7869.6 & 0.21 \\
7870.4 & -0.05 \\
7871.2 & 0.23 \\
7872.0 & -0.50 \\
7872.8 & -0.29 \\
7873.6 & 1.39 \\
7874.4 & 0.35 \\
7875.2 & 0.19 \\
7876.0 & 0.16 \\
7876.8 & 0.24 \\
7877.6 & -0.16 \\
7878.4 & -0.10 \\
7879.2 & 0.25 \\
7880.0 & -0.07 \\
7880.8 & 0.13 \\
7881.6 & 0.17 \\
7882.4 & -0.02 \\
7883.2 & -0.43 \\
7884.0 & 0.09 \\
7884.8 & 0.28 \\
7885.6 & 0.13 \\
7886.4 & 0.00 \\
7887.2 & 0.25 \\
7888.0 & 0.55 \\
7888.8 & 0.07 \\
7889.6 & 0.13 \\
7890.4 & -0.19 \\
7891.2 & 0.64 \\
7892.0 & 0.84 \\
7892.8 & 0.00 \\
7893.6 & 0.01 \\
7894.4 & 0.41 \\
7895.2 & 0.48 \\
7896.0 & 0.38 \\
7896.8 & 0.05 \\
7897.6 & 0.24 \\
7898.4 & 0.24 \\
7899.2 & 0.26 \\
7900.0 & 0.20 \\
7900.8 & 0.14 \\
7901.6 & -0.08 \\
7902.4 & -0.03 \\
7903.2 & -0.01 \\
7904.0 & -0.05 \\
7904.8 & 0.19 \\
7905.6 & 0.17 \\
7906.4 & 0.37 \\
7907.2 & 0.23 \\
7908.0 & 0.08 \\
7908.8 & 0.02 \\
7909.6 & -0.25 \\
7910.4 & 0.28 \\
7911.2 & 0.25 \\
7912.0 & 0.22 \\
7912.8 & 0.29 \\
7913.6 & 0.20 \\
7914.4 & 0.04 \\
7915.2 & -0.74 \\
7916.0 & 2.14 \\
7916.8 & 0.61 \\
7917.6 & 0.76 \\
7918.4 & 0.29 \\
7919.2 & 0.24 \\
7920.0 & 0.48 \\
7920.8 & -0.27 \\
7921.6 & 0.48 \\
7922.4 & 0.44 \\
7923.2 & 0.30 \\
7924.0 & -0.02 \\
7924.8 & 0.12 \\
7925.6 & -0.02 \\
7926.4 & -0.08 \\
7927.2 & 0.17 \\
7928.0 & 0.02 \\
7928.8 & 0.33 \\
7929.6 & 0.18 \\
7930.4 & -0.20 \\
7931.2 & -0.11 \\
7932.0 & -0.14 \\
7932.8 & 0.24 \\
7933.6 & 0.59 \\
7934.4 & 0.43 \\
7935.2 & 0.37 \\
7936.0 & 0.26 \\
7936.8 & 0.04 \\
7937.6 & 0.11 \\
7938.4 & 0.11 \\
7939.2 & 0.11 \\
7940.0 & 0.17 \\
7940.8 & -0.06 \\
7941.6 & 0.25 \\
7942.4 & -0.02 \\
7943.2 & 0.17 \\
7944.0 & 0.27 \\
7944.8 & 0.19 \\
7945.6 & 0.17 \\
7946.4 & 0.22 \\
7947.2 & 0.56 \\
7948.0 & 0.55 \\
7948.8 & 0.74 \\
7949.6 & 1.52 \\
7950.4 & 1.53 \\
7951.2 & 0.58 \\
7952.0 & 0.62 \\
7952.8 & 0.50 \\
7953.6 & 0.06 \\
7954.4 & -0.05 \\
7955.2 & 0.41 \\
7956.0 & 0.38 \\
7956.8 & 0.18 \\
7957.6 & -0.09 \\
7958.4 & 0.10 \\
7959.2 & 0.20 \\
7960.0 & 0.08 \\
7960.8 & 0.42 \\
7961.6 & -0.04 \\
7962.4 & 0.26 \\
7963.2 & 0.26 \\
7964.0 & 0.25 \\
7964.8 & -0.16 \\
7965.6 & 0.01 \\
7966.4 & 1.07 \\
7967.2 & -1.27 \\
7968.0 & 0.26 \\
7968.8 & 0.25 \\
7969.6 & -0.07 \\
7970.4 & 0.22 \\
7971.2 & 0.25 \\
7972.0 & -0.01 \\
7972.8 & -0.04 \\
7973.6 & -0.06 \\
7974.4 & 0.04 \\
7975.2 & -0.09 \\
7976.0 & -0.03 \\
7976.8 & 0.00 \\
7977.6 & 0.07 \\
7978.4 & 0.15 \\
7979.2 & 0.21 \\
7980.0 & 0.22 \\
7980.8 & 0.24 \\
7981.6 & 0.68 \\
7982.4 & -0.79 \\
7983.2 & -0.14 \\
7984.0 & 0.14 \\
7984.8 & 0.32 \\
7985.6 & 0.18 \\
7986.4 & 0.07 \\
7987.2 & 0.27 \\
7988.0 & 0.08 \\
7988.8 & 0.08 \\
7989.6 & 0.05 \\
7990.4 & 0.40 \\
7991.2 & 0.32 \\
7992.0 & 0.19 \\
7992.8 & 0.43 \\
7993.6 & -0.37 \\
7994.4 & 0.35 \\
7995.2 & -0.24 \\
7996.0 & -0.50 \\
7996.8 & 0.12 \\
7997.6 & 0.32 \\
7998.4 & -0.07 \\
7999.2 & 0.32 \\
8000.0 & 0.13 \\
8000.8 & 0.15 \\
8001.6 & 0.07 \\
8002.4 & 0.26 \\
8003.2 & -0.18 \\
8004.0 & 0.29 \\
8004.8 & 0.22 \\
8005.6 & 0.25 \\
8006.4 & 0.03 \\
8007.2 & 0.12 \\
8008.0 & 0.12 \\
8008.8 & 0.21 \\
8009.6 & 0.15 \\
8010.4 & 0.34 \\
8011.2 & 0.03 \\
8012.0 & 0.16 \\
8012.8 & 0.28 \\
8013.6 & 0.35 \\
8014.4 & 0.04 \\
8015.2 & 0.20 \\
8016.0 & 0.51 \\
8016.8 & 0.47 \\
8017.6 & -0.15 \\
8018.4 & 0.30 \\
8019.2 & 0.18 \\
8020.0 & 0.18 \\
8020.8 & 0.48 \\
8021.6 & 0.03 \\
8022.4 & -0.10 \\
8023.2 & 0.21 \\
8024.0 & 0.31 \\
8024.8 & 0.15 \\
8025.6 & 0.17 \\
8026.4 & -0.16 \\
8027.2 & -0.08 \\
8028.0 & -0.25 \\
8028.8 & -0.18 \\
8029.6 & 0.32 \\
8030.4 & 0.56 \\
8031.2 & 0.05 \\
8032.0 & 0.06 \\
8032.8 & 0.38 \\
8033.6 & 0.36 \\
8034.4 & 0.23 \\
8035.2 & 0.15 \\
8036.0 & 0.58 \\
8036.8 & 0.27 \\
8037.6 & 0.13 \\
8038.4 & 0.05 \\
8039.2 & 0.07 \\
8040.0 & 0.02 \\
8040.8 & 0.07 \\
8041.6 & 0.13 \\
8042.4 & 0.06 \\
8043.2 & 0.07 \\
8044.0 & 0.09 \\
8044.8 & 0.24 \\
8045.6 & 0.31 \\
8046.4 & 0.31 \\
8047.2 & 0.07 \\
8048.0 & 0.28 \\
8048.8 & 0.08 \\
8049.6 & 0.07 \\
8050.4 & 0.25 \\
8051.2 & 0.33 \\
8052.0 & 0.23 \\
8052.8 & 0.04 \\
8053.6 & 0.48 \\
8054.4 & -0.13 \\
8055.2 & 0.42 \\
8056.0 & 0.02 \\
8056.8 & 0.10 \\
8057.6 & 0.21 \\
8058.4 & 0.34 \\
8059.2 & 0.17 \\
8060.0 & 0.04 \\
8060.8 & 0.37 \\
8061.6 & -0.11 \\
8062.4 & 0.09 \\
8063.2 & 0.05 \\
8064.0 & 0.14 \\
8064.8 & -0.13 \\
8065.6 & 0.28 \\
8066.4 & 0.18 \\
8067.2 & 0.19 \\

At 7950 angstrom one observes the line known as H-gamma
